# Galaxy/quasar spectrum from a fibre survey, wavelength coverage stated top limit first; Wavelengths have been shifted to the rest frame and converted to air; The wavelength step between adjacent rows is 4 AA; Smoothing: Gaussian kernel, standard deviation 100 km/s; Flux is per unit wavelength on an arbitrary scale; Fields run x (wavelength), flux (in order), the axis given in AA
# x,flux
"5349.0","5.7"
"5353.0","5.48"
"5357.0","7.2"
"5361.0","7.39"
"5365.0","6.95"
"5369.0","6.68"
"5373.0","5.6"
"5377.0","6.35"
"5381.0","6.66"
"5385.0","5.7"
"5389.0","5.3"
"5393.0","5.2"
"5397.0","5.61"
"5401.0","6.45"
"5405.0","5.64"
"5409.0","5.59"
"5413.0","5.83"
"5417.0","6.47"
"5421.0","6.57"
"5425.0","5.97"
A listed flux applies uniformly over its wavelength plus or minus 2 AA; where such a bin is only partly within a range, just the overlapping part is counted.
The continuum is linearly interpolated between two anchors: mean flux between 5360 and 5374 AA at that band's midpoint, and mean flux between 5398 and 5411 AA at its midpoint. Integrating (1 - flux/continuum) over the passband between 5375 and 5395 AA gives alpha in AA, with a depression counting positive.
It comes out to 1.45 AA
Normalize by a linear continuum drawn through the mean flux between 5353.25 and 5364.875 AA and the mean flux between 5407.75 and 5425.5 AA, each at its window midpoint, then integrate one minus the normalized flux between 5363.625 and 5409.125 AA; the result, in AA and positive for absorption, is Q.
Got 4.07 AA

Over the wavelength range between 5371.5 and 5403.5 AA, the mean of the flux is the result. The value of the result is 5.86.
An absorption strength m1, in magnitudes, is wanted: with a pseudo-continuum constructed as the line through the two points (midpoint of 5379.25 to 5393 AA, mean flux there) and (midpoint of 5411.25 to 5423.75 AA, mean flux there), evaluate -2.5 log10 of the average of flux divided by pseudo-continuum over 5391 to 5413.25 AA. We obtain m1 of 0.06 mag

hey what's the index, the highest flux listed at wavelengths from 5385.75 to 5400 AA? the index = 5.61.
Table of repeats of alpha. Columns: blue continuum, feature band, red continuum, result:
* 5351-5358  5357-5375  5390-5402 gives -1.92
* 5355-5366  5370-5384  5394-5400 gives 0.65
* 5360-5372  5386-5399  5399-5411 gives 1.69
